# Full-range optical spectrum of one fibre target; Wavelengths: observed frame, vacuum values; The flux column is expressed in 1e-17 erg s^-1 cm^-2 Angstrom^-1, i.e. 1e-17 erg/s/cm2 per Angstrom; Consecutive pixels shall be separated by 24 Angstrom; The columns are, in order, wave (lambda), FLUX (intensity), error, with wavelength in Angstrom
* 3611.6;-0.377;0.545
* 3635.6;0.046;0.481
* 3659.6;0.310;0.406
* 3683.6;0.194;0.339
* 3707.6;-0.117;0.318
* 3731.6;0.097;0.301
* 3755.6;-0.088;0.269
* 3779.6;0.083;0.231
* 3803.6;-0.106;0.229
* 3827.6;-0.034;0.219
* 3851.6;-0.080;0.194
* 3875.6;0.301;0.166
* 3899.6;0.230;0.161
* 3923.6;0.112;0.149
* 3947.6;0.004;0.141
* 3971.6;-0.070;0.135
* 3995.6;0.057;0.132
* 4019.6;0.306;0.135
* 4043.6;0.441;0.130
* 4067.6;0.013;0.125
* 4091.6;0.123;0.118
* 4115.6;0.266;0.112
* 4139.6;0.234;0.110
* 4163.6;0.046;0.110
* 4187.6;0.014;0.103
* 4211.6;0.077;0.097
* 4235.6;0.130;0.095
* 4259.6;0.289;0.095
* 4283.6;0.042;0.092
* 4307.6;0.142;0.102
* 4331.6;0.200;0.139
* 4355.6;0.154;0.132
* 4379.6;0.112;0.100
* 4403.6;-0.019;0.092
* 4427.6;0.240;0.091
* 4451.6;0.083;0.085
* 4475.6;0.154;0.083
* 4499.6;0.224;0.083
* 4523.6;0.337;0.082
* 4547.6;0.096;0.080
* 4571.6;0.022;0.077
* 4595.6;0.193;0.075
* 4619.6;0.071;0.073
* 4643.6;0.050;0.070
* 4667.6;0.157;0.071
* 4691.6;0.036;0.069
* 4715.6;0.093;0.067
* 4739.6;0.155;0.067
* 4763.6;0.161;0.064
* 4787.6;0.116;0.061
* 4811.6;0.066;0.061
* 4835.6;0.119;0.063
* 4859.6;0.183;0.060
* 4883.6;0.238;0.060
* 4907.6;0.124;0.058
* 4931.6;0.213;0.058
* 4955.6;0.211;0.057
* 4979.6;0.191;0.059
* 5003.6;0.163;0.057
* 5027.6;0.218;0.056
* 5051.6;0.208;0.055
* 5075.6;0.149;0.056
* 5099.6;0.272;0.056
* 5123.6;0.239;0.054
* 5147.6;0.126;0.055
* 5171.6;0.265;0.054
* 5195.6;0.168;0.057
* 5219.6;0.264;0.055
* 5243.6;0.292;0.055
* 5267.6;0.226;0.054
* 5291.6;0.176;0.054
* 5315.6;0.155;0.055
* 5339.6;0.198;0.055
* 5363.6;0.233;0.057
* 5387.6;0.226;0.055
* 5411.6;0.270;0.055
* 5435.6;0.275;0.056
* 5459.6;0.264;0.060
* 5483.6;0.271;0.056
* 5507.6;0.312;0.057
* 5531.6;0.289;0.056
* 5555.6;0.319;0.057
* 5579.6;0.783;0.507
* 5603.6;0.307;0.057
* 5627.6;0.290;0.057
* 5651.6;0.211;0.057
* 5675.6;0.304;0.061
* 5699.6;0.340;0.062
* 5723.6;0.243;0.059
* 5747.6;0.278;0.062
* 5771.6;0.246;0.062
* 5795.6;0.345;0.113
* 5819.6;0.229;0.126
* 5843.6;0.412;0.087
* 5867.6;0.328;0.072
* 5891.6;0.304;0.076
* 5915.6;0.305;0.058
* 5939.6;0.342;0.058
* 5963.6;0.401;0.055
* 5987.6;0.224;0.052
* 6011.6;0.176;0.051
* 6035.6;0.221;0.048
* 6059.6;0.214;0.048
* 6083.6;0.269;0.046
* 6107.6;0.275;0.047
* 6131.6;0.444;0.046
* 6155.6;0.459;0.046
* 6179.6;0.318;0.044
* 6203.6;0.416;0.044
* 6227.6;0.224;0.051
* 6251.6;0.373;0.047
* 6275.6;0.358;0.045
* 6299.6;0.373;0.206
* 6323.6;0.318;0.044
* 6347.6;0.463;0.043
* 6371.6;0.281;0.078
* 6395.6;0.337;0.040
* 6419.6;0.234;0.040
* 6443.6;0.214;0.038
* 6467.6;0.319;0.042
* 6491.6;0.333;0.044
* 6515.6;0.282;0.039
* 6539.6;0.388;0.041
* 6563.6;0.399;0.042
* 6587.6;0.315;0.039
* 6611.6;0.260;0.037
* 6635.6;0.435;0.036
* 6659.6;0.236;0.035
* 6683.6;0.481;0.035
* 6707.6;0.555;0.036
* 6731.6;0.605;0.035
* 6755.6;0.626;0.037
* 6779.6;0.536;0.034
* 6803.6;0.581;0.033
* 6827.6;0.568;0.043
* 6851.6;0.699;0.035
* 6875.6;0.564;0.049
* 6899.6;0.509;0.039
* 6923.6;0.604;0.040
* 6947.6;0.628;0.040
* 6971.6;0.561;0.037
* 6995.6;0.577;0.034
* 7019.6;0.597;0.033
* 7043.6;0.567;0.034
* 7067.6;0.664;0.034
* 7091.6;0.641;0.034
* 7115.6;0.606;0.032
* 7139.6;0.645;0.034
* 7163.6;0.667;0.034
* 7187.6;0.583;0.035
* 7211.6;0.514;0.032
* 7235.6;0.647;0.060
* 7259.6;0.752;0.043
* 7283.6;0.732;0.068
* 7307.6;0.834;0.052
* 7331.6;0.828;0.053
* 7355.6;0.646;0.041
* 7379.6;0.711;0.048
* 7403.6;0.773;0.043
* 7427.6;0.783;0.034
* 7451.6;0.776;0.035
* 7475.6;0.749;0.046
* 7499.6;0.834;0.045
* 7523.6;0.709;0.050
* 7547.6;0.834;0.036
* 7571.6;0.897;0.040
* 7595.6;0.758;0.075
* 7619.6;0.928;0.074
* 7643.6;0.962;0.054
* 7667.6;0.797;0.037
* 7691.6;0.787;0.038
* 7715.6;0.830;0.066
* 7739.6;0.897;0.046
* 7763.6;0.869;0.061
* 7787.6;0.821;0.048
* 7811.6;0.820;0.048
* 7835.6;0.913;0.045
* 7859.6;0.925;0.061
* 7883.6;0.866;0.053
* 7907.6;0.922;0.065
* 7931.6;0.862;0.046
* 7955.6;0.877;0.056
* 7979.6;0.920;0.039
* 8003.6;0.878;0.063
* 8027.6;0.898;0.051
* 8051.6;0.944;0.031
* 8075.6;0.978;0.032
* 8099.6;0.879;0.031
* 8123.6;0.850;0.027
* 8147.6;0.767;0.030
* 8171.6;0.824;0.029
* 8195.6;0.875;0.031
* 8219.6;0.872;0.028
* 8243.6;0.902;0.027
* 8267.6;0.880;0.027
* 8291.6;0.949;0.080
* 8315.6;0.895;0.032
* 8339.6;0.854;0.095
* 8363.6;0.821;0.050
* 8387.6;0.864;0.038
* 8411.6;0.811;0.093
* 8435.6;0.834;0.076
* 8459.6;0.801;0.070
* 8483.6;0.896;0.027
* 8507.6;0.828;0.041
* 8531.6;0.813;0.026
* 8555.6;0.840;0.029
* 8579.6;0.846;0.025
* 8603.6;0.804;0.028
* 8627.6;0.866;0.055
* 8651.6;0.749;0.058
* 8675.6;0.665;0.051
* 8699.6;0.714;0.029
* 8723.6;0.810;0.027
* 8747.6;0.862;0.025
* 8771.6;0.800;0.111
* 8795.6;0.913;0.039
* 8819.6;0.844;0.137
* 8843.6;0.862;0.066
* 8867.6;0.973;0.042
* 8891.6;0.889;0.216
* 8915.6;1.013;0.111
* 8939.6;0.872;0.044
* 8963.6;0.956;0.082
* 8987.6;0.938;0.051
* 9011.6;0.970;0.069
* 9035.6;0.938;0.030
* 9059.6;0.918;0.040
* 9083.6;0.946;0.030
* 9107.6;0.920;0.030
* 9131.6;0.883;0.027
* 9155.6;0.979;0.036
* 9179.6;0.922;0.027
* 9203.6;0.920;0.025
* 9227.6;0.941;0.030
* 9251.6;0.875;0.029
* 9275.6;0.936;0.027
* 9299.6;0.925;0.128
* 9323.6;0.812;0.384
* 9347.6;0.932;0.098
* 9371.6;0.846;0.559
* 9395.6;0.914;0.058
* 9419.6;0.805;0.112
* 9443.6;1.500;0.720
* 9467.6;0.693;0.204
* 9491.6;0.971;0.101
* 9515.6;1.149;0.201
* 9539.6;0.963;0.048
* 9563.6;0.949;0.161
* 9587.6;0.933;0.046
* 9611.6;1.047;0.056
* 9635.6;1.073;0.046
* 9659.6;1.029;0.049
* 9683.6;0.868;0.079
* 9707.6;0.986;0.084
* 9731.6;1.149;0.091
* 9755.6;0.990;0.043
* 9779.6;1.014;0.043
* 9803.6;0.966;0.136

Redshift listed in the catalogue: 0.68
